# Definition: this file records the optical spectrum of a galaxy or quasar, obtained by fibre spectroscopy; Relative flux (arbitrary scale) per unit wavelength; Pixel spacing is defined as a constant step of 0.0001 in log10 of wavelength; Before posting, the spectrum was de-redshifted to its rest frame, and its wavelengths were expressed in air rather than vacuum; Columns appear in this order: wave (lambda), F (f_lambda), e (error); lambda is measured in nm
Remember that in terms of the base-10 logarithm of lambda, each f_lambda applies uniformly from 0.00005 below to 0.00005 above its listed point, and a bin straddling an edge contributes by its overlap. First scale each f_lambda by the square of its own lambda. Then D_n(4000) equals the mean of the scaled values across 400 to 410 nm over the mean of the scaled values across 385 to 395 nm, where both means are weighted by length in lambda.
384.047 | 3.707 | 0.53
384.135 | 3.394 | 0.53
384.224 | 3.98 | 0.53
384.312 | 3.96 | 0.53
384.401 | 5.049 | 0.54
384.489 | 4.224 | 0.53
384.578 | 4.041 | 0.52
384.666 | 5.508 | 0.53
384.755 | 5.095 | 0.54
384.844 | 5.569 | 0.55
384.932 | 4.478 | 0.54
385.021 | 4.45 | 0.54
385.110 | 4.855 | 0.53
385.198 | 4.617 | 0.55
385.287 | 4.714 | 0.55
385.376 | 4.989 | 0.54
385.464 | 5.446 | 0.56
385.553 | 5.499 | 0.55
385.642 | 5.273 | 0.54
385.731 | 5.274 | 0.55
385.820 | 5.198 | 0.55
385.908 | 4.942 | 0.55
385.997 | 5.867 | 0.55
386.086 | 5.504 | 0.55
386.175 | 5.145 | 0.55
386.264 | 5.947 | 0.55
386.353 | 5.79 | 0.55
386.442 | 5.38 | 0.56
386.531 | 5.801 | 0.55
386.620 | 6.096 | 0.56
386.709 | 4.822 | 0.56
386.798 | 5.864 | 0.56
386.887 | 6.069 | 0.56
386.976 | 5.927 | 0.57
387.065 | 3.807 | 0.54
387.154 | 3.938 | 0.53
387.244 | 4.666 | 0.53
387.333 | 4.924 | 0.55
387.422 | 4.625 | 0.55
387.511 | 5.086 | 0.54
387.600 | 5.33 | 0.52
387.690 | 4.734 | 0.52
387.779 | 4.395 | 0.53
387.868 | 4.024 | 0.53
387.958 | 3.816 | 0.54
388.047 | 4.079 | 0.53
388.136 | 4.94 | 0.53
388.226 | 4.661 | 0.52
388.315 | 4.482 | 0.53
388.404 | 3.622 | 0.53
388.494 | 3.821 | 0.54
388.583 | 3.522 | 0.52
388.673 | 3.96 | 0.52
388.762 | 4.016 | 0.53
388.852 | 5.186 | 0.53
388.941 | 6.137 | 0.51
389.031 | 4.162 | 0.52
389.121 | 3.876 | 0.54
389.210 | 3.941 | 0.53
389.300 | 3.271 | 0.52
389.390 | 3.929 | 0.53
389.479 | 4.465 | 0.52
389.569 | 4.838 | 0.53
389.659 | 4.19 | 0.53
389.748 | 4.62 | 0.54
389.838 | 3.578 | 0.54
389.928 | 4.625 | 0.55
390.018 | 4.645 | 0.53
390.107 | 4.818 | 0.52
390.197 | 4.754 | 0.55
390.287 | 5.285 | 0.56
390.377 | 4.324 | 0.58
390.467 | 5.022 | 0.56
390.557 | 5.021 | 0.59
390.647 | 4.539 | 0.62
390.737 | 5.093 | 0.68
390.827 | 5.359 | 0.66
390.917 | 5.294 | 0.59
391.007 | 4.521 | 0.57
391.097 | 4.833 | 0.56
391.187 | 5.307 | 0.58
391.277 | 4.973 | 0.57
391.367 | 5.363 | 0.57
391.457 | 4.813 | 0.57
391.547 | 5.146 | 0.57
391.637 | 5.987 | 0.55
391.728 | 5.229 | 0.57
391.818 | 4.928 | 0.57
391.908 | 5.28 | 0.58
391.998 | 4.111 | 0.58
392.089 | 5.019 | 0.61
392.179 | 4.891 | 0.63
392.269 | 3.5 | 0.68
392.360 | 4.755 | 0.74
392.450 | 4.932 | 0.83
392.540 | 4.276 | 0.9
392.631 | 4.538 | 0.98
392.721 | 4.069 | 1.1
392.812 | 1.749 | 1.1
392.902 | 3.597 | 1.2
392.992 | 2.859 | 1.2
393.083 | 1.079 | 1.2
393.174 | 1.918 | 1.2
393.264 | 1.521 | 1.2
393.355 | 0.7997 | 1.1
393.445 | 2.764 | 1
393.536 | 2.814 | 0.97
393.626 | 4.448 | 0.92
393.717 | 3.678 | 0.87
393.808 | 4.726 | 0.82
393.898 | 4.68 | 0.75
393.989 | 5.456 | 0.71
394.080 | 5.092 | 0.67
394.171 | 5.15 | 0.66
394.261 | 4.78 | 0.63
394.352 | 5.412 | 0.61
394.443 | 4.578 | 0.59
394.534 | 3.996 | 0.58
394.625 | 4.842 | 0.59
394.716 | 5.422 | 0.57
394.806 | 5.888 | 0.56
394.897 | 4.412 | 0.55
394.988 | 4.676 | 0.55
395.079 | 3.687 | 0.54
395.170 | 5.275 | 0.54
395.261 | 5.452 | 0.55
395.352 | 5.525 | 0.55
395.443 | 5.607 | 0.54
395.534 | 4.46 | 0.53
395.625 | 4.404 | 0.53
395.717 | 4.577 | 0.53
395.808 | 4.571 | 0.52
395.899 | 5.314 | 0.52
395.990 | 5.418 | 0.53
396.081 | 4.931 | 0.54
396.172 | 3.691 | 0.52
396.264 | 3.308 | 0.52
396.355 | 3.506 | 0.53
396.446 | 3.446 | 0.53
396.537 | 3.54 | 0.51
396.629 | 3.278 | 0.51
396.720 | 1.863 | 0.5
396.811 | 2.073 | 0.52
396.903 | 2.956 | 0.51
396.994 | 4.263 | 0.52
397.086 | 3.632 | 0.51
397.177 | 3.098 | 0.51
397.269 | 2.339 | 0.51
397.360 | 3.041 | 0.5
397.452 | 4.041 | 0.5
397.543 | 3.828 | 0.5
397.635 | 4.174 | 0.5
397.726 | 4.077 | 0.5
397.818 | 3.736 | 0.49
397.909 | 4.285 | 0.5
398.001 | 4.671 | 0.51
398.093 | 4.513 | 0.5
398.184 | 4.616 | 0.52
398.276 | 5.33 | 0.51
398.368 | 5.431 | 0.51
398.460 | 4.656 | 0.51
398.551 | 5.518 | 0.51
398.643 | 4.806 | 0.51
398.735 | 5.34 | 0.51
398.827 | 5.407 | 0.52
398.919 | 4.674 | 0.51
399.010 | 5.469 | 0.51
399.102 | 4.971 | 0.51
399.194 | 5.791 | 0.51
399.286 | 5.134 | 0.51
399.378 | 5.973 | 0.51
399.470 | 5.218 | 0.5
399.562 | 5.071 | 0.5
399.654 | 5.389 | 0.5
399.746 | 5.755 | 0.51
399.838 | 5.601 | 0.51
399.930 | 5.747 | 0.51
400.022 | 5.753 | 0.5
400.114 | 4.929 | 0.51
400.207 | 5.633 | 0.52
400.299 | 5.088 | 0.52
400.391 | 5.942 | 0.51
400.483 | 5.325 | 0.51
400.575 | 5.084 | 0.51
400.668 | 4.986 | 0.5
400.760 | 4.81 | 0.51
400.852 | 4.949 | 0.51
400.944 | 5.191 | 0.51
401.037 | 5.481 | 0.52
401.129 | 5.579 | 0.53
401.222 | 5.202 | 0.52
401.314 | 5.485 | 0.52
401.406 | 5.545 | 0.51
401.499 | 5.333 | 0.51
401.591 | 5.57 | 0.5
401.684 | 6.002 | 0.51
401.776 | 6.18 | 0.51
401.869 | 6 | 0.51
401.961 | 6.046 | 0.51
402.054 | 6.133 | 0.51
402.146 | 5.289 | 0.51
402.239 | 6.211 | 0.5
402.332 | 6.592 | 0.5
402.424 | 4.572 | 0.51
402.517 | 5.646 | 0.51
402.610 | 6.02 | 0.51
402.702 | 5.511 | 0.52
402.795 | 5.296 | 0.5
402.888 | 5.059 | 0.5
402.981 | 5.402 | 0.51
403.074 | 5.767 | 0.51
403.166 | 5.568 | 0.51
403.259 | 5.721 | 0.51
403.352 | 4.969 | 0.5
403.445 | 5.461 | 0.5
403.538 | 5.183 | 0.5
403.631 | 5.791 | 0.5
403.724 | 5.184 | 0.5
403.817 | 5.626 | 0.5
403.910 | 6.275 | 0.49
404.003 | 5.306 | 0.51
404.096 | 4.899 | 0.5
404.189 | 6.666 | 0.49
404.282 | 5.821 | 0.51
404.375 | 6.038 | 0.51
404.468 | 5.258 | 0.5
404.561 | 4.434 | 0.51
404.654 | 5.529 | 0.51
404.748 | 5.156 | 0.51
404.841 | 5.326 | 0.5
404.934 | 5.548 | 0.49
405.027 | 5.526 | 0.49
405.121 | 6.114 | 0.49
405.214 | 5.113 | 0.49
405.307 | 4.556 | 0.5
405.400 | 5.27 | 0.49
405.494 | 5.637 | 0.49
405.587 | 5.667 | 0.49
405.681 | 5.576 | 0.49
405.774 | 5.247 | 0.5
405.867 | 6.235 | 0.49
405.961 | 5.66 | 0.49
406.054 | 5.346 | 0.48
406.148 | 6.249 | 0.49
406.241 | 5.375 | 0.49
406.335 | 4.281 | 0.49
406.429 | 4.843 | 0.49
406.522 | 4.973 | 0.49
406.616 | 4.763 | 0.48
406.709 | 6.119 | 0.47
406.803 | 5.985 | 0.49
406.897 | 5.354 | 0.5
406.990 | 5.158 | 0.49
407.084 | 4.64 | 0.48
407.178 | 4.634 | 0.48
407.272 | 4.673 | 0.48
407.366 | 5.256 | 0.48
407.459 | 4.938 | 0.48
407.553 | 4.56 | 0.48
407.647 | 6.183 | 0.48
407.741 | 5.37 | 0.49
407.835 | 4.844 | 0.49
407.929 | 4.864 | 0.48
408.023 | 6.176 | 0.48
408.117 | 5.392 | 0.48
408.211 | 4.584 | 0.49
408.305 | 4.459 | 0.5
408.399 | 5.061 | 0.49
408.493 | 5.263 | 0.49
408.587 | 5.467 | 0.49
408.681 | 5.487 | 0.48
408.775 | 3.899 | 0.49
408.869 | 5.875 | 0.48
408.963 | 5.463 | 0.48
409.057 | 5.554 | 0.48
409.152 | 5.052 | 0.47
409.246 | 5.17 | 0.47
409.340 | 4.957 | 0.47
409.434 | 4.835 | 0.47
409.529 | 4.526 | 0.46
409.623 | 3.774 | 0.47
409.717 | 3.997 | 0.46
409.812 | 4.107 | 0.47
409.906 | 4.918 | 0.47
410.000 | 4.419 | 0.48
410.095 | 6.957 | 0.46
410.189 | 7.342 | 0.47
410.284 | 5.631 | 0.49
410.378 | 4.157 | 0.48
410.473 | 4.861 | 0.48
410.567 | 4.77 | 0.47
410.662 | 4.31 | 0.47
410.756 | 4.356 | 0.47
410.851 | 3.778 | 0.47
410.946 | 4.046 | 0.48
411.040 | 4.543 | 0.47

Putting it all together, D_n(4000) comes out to 1.25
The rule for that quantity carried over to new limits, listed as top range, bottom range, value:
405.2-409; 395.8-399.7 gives 1.26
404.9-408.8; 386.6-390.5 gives 1.26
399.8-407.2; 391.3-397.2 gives 1.37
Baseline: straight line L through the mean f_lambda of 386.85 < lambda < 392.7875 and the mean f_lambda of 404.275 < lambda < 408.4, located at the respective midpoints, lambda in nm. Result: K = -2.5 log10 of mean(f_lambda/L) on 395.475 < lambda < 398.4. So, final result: 0.24 mag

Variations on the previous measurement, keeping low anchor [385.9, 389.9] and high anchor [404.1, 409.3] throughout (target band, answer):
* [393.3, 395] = 0.12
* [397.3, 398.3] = 0.20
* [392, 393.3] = 0.35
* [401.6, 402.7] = -0.14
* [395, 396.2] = 0.02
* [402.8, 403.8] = -0.04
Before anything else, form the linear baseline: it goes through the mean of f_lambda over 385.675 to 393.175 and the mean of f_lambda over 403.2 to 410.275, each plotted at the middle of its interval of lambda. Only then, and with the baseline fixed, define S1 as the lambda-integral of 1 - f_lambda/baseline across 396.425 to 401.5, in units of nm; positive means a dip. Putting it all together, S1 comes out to 0.31 nm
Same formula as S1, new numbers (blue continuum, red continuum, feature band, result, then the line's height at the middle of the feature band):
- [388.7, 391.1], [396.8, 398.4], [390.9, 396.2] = -0.19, 4.28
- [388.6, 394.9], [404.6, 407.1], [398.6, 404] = -0.44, 5.06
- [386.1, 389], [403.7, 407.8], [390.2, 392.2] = -0.03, 4.94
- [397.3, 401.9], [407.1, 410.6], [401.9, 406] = -0.36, 5.09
